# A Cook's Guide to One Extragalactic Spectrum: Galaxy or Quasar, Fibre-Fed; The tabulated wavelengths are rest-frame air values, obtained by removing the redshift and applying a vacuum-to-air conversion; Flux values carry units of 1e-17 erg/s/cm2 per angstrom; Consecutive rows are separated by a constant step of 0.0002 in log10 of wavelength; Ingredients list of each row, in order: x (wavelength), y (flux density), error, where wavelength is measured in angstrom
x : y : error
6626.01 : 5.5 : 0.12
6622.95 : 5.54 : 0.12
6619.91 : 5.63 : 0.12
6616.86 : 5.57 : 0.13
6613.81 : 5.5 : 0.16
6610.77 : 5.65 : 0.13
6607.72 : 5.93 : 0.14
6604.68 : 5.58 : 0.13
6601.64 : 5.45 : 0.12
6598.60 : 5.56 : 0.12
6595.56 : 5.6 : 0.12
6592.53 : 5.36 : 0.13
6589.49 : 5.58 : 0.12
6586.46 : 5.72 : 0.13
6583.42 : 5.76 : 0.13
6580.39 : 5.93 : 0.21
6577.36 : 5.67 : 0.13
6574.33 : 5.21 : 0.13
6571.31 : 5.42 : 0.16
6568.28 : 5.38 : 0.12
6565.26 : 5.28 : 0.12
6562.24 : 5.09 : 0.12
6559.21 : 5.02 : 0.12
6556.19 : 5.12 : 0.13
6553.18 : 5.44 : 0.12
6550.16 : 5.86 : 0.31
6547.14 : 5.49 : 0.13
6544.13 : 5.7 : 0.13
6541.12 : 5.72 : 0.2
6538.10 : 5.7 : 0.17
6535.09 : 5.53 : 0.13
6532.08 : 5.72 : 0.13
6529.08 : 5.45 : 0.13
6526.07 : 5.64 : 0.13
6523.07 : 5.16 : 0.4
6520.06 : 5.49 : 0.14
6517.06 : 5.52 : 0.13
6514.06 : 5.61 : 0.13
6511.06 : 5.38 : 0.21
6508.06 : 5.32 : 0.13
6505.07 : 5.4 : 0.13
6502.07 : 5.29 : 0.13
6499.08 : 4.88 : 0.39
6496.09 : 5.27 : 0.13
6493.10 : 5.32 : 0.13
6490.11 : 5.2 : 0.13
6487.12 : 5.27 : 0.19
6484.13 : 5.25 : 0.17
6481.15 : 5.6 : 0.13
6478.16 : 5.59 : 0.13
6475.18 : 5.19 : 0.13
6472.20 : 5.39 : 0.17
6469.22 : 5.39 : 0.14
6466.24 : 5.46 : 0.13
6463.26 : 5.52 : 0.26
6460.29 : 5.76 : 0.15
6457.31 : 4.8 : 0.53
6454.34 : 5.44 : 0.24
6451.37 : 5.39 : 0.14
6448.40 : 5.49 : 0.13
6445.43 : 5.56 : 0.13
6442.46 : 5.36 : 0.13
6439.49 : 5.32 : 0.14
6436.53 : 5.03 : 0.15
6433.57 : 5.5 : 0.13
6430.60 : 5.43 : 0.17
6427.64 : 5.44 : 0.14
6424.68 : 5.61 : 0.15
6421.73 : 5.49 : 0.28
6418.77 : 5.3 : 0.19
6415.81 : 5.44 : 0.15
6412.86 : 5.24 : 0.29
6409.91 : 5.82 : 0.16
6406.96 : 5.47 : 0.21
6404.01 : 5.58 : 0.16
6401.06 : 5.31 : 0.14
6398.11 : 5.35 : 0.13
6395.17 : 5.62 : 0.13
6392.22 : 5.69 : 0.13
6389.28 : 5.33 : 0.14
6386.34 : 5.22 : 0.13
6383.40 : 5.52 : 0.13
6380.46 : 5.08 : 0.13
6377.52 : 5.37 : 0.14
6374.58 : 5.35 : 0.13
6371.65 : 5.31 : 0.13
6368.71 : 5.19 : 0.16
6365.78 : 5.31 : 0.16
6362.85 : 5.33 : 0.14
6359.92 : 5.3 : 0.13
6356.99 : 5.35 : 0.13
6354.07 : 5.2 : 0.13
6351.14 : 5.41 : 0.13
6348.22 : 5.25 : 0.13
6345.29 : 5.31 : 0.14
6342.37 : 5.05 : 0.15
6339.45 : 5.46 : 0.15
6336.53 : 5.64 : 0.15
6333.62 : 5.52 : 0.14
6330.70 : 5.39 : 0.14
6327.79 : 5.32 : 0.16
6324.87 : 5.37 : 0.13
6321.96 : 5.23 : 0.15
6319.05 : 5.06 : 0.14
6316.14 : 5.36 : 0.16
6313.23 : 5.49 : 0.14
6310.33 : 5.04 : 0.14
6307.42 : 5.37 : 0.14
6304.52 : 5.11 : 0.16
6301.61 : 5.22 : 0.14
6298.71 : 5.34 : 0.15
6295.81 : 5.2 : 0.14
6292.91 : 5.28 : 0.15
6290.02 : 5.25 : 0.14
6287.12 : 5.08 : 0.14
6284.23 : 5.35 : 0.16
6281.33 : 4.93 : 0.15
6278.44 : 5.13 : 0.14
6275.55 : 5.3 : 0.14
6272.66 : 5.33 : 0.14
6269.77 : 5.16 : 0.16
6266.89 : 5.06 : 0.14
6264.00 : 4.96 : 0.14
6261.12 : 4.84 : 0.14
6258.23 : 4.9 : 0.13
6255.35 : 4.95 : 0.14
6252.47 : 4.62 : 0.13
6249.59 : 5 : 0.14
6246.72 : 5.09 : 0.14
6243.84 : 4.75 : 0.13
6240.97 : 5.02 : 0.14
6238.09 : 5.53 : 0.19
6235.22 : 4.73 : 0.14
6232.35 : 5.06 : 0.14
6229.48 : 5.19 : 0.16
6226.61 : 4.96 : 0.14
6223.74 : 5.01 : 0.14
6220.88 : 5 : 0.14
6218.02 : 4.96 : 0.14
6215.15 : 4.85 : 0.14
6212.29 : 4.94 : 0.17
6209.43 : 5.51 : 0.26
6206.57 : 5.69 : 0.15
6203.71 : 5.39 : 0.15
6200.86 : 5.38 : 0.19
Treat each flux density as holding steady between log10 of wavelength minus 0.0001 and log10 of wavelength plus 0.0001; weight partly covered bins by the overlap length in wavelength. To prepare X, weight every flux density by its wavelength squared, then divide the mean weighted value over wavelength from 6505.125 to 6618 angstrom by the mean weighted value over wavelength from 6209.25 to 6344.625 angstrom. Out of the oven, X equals 1.17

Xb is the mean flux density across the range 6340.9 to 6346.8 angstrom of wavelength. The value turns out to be 5.18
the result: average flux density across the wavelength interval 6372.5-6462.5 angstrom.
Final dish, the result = 5.41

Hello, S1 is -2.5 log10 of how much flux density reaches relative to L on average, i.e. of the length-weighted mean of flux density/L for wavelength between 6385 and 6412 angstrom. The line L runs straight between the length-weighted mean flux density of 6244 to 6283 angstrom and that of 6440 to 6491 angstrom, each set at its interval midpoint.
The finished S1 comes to -0.044 mag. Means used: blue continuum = 5.01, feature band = 5.48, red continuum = 5.39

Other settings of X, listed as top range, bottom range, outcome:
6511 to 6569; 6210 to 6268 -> 1.21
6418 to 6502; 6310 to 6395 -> 1.04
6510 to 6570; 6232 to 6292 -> 1.18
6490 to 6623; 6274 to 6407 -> 1.10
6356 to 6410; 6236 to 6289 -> 1.11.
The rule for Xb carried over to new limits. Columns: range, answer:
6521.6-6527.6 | 5.4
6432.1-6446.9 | 5.35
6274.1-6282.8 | 5.12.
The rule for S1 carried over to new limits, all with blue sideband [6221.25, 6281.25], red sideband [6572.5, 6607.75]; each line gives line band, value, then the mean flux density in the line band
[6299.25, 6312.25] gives -0.019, 5.21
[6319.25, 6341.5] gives -0.047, 5.39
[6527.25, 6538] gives -0.017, 5.59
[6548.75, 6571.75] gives 0.046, 5.32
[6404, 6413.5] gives -0.051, 5.55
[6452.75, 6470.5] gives -0.003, 5.4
